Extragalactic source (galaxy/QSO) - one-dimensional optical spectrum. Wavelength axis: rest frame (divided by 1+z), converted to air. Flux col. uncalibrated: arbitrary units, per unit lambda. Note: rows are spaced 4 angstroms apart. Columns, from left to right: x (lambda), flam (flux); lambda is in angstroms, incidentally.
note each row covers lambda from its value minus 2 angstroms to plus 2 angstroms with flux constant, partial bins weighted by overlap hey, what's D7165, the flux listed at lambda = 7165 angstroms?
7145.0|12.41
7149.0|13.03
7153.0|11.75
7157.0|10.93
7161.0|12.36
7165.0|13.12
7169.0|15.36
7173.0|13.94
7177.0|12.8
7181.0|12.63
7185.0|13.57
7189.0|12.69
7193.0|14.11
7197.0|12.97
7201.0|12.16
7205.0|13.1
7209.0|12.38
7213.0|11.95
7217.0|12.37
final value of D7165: 13.12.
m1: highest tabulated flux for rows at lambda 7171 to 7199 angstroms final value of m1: 14.11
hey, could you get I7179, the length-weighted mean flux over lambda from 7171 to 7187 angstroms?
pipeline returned 13.2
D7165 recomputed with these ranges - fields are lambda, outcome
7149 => 13.03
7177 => 12.8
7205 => 13.1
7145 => 12.41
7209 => 12.38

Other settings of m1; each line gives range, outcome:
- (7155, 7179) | 15.36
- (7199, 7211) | 13.1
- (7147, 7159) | 13.03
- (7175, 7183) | 12.8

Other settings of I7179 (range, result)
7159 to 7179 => 13.5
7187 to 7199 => 13.3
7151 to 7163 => 11.7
